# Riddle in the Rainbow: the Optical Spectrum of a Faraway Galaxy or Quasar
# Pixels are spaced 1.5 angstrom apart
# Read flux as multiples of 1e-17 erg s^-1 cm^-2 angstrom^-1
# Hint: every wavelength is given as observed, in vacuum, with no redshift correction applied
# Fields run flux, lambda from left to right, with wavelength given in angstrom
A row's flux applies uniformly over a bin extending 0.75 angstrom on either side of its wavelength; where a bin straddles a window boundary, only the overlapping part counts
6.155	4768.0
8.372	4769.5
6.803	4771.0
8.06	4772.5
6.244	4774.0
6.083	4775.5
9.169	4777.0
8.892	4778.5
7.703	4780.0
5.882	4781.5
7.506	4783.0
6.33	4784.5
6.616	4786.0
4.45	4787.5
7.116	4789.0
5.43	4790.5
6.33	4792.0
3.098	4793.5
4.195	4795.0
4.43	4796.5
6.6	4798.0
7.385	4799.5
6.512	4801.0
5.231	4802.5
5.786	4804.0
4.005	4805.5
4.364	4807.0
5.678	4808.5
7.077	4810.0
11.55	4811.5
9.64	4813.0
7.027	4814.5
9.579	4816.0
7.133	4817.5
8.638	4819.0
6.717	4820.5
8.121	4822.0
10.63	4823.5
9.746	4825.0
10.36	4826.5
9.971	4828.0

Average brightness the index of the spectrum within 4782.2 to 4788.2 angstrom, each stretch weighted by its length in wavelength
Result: 6.24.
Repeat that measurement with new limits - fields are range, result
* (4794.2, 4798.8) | 5.08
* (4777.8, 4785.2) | 7.26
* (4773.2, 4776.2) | 6.2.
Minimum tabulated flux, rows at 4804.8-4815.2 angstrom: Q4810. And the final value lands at 4.005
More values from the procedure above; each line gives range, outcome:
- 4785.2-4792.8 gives 4.45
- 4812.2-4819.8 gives 7.027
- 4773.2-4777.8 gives 6.083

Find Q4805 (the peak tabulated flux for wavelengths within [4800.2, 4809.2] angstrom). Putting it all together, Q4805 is 6.512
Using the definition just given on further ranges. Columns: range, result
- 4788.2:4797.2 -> 7.116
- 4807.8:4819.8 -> 11.55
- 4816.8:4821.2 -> 8.638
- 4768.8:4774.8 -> 8.372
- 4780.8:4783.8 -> 7.506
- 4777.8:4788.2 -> 8.892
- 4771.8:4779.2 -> 9.169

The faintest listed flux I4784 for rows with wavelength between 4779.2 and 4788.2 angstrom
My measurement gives 4.45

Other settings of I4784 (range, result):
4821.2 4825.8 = 8.121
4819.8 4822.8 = 6.717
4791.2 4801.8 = 3.098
